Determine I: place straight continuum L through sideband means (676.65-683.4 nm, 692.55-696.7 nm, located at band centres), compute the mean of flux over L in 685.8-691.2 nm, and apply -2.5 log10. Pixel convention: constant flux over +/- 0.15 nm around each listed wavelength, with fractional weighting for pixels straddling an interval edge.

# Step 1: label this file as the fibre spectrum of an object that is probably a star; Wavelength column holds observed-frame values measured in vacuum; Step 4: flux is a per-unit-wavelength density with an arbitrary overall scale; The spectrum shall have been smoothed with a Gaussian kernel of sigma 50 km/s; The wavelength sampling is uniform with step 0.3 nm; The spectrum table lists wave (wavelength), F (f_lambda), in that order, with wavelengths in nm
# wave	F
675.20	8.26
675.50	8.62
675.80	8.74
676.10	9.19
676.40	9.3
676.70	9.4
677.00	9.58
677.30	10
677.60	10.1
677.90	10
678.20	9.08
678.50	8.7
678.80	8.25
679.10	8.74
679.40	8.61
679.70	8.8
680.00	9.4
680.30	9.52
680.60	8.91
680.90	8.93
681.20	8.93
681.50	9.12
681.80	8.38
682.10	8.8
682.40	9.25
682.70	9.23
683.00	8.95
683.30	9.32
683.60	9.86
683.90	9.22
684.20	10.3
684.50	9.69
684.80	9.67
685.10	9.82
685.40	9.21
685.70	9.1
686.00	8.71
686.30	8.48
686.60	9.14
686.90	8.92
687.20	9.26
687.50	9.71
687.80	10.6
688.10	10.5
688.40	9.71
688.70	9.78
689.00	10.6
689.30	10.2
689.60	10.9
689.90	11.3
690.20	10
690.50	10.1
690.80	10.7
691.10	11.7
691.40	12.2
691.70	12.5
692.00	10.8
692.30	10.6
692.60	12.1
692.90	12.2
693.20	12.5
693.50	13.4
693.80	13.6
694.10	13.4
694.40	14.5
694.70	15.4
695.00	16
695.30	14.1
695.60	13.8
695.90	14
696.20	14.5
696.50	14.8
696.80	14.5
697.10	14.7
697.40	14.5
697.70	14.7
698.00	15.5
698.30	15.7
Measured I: 0.19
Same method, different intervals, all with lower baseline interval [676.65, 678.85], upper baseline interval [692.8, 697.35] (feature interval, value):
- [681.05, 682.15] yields 0.189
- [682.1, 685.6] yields 0.172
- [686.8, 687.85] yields 0.250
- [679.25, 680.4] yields 0.107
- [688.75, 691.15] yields 0.199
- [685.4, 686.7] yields 0.297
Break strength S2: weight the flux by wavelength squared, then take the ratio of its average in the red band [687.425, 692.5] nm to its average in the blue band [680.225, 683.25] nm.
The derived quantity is 1.22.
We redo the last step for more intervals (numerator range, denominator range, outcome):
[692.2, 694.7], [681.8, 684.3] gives 1.44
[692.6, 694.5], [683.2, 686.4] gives 1.43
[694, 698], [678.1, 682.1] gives 1.72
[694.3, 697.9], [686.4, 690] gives 1.50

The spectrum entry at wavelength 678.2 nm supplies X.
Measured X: 9.08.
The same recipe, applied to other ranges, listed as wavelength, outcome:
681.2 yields 8.93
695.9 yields 14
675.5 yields 8.62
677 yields 9.58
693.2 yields 12.5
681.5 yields 9.12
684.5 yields 9.69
